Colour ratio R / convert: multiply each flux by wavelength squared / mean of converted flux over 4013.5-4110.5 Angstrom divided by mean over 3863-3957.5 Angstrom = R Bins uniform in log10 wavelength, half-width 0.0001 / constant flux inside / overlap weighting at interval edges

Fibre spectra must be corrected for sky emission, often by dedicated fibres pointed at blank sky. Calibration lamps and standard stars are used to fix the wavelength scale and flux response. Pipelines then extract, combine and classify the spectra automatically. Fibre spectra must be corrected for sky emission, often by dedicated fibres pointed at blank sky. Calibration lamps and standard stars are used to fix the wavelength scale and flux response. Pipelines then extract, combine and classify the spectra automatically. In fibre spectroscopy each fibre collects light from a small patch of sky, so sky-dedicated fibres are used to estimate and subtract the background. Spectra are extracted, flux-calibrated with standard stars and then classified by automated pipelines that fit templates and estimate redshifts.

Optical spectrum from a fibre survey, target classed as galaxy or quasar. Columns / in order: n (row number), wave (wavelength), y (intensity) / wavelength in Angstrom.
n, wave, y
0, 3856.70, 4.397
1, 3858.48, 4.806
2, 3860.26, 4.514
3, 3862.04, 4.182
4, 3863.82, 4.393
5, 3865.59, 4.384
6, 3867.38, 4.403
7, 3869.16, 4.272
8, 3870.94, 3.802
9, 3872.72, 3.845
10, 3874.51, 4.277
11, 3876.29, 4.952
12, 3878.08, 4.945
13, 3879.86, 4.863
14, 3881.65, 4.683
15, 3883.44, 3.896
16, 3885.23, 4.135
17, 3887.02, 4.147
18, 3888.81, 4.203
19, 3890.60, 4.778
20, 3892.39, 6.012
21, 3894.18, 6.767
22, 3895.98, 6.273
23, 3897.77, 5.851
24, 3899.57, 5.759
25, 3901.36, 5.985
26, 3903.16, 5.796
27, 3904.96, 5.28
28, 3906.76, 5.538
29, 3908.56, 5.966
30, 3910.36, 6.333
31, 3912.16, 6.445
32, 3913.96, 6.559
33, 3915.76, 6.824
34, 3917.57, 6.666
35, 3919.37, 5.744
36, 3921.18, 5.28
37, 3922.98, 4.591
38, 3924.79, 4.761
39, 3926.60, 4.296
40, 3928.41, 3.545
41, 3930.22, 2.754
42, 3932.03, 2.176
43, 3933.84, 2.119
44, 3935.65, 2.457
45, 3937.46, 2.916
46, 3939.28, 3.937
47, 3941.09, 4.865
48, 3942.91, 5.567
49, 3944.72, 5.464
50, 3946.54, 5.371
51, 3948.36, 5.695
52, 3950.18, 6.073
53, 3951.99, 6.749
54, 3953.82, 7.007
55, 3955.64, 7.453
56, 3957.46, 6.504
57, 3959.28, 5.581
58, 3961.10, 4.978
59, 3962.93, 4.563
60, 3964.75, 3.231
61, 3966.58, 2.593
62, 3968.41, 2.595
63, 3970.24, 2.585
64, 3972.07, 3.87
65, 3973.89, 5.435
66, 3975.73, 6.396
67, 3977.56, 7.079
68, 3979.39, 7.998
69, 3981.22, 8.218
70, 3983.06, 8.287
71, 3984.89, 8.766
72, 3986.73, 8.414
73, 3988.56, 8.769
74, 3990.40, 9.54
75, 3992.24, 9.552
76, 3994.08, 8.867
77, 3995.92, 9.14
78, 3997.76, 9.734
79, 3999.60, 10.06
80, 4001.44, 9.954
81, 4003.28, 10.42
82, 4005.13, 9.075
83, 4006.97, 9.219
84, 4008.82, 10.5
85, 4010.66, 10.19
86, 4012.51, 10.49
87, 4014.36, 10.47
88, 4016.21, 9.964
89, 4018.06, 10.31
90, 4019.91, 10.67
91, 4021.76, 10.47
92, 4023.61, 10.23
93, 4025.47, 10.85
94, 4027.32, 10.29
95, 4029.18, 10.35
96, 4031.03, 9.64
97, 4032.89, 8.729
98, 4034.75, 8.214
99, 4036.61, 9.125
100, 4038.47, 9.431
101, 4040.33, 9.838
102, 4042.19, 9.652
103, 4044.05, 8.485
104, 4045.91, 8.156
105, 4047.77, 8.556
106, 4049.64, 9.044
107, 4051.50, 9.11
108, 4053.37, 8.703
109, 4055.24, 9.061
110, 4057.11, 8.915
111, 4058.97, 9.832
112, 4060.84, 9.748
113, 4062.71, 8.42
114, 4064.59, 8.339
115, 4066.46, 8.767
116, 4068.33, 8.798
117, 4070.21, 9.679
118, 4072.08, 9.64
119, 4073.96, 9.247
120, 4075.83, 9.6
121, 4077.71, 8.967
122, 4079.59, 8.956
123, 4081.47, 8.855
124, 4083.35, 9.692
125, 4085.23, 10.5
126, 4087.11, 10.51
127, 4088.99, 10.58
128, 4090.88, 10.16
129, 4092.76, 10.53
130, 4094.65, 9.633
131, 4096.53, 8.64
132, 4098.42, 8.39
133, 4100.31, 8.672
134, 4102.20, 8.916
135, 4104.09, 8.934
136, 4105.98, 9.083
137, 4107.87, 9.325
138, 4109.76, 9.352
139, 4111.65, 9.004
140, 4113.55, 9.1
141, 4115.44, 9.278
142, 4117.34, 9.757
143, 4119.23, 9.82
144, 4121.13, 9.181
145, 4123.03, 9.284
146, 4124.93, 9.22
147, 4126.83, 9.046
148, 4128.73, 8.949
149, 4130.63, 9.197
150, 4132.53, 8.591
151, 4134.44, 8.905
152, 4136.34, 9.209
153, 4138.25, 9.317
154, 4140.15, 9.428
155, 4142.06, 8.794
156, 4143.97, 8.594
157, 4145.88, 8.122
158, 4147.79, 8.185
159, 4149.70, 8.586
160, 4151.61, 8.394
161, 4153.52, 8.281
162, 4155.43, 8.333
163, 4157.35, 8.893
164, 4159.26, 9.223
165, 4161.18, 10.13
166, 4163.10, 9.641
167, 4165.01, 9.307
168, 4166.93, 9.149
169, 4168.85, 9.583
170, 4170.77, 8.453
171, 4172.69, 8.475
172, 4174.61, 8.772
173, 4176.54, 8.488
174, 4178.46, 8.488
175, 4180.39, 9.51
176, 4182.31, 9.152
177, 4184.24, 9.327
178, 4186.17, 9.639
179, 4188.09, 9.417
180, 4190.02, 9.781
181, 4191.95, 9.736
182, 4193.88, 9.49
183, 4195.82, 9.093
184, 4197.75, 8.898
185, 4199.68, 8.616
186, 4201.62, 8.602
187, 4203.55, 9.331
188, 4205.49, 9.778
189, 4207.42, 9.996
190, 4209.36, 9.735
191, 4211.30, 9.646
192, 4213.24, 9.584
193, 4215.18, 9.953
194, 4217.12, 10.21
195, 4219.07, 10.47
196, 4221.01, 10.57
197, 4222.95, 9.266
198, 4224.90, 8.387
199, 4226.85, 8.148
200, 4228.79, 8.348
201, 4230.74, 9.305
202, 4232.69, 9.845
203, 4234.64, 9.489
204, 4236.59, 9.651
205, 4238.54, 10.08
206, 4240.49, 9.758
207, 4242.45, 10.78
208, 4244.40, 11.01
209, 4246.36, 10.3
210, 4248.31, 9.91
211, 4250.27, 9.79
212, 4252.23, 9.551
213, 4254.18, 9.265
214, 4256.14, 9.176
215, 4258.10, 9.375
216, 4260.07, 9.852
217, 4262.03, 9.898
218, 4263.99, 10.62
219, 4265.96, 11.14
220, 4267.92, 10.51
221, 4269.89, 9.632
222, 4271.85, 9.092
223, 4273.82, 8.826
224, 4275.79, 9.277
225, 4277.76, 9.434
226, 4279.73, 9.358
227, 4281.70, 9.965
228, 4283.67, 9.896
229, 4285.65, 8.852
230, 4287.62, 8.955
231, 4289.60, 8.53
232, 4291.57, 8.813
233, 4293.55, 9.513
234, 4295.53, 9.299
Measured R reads 2.02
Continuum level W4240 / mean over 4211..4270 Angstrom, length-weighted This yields 9.79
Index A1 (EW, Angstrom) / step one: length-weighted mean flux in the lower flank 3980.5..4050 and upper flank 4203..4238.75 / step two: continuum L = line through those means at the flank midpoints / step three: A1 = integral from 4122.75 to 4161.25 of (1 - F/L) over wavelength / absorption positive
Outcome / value 2.8 Angstrom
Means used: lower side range 9.53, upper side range 9.56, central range 8.85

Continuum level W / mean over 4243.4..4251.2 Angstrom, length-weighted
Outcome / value 10.3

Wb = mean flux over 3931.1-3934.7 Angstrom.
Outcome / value 2.15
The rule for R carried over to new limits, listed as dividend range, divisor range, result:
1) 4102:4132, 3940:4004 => 1.46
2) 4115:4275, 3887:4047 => 1.49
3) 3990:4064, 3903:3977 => 2.02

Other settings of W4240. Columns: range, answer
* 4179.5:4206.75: 9.32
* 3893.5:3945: 5.04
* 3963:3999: 6.88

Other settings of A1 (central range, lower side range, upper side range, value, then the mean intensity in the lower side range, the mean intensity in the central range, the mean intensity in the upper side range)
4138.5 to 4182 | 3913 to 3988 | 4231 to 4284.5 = -2.5 Angstrom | 5.29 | 8.87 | 9.83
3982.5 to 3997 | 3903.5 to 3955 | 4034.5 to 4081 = -4.2 Angstrom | 5.05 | 8.94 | 9.06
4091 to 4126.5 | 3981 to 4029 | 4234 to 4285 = 1.9 Angstrom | 9.74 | 9.25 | 9.83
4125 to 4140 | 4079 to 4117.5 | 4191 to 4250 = 0.6 Angstrom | 9.42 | 9.07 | 9.6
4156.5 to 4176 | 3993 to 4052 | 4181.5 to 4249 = 0.9 Angstrom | 9.67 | 9.15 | 9.58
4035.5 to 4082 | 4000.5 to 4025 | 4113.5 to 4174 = 3.3 Angstrom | 10.2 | 9.08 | 9.01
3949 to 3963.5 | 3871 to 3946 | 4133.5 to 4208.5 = -1.3 Angstrom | 4.9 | 6.14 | 9.06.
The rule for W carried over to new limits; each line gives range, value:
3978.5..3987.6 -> 8.33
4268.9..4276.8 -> 9.21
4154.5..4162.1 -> 9.14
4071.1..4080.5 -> 9.29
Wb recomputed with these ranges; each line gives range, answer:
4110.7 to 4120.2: 9.39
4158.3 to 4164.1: 9.67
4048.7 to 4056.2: 8.97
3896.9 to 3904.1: 5.84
